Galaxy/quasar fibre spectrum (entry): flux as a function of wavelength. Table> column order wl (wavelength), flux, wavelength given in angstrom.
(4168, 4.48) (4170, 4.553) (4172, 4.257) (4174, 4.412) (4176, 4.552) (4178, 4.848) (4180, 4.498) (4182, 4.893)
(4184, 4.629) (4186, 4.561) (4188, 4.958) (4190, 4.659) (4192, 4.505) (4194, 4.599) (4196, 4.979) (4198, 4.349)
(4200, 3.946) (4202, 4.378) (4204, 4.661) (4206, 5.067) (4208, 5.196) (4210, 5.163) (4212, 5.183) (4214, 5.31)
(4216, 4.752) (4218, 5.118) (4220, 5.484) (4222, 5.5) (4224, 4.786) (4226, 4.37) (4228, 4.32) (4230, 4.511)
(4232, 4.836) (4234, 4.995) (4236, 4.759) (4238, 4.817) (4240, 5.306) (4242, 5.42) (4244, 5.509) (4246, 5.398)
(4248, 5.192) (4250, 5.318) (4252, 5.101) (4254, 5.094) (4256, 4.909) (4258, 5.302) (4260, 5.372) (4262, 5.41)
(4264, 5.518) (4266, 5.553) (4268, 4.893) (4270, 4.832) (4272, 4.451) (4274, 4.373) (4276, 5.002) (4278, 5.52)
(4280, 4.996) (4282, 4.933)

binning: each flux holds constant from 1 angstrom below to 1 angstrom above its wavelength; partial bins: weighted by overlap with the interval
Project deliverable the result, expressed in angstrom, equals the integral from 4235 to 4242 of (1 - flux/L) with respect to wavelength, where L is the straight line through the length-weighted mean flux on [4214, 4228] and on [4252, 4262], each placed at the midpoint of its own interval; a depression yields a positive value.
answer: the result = 0.1 angstrom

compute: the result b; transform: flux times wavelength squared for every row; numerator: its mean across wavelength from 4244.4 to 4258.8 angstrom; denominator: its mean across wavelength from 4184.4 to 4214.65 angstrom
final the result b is 1.12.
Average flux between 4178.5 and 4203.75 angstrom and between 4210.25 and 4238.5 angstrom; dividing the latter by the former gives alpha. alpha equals 1.07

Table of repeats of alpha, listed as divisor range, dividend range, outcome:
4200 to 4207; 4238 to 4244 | 1.15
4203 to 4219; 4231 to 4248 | 1.02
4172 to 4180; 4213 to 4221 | 1.14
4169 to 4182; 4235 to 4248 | 1.14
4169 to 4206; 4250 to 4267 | 1.15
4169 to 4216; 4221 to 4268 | 1.08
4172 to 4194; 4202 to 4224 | 1.10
